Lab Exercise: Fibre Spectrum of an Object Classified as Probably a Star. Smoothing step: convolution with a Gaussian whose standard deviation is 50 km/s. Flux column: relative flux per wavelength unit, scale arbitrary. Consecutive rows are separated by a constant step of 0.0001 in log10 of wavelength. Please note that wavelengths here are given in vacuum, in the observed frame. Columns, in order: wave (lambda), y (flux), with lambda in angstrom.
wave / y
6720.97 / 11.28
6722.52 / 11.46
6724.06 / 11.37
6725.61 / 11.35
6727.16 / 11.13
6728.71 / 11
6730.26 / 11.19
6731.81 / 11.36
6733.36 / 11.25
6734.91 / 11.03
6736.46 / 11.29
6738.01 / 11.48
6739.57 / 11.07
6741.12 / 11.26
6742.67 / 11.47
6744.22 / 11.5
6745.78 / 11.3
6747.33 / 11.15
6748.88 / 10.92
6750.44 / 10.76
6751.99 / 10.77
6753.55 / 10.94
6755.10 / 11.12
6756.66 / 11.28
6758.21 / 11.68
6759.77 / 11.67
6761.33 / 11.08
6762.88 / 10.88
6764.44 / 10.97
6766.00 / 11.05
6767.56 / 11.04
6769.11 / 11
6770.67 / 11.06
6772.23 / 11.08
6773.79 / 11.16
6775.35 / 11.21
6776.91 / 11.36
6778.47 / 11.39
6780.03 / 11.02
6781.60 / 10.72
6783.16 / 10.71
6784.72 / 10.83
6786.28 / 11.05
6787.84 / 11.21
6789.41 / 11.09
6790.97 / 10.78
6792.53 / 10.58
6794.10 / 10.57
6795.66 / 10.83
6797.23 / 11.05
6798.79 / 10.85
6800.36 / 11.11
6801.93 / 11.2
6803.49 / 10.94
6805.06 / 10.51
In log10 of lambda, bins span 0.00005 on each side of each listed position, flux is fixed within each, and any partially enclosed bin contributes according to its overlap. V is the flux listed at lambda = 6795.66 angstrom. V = 10.83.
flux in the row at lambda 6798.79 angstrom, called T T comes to 10.85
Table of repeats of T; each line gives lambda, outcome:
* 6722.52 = 11.46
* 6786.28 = 11.05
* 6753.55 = 10.94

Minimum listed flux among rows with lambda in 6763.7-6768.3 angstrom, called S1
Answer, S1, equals 10.97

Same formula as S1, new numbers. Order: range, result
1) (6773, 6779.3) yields 11.16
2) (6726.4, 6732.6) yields 11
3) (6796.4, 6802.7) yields 10.85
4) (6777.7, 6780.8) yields 11.02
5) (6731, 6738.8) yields 11.03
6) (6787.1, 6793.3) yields 10.58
